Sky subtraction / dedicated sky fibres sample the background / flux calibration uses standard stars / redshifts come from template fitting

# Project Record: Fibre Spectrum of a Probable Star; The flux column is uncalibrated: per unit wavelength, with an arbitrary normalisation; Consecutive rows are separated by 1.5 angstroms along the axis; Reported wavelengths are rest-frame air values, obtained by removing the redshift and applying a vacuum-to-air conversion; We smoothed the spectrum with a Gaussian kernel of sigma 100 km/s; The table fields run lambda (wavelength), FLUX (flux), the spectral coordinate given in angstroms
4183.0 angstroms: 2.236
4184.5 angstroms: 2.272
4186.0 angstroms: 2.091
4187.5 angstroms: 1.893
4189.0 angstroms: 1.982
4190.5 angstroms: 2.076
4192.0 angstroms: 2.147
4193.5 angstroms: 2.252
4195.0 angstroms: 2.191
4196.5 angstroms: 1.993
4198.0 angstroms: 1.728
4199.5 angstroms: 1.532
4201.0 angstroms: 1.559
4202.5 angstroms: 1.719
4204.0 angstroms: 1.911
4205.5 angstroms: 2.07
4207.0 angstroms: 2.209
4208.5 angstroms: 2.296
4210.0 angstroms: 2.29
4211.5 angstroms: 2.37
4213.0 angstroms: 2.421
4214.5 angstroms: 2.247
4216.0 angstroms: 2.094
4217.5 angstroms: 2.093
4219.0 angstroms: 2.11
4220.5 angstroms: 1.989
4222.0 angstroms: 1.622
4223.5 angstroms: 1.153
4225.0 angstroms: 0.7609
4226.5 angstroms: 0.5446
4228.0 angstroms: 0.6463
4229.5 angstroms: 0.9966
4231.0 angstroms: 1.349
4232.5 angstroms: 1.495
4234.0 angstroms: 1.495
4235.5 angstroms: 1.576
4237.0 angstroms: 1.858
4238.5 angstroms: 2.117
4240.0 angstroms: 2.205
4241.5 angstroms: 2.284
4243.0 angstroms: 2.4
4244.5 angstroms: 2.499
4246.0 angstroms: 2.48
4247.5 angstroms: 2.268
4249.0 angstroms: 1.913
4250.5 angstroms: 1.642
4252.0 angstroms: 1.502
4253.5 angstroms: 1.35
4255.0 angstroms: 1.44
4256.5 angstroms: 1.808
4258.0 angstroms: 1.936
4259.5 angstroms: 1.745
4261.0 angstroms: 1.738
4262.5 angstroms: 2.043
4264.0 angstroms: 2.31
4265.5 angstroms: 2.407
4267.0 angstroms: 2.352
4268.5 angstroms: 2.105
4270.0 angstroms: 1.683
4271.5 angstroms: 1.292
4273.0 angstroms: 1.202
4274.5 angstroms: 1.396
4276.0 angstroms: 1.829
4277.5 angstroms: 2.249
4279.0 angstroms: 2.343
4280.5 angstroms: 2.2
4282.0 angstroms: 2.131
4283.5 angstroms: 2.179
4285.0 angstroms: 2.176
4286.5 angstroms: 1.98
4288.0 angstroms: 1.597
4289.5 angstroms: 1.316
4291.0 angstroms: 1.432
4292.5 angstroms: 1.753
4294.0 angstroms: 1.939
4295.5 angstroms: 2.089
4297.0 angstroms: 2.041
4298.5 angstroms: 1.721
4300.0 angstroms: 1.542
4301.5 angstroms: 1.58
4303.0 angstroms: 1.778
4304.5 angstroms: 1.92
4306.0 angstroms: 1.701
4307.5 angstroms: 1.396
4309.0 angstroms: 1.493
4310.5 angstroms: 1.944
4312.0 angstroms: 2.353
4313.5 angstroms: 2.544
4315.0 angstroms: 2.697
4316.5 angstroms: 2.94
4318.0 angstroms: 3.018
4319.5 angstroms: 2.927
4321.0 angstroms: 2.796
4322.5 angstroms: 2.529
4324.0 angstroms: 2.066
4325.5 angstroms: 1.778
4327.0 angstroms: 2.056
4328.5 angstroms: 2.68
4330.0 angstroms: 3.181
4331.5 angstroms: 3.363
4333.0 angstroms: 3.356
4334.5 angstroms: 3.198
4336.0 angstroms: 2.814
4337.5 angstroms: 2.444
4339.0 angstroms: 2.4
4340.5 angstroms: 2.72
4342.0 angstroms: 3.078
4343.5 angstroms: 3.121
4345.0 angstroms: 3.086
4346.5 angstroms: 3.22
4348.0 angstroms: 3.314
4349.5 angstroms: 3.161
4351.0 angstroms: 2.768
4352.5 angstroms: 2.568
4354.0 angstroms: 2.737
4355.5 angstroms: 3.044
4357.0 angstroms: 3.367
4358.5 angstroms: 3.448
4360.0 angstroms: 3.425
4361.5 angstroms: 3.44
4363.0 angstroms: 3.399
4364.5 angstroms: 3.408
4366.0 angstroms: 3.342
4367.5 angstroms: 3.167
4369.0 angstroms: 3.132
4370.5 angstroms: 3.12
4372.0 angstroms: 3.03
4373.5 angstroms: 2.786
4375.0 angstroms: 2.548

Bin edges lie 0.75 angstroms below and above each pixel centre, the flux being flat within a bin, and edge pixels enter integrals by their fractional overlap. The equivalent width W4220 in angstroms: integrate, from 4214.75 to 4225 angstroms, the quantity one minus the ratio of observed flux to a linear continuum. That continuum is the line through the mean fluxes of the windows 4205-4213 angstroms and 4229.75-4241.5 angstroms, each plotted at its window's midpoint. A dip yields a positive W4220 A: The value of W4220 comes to 1.4 angstroms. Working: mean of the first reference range 2.27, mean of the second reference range 1.73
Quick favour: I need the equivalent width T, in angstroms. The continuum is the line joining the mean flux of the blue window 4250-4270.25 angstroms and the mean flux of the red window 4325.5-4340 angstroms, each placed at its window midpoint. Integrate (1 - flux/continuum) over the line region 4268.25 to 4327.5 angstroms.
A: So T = 8.9 angstroms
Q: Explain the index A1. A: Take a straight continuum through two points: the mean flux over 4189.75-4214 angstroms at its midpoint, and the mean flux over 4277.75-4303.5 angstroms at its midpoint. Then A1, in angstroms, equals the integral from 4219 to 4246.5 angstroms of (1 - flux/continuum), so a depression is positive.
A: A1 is 4.8 angstroms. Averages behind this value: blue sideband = 2.05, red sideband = 1.88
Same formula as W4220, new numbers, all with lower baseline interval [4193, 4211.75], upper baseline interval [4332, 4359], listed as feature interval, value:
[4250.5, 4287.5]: 8.7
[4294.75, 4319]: 6.0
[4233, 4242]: 1.4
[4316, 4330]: 1.3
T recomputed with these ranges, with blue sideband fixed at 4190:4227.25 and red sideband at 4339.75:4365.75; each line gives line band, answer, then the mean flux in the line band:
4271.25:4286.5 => 3.5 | 1.92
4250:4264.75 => 3.6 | 1.75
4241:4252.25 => 0.4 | 2.15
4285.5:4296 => 3.5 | 1.73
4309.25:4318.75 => 1.0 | 2.53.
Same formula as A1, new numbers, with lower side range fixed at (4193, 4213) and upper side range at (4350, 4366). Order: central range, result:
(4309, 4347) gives 3.2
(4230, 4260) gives 6.0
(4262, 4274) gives 2.8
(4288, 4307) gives 7.0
